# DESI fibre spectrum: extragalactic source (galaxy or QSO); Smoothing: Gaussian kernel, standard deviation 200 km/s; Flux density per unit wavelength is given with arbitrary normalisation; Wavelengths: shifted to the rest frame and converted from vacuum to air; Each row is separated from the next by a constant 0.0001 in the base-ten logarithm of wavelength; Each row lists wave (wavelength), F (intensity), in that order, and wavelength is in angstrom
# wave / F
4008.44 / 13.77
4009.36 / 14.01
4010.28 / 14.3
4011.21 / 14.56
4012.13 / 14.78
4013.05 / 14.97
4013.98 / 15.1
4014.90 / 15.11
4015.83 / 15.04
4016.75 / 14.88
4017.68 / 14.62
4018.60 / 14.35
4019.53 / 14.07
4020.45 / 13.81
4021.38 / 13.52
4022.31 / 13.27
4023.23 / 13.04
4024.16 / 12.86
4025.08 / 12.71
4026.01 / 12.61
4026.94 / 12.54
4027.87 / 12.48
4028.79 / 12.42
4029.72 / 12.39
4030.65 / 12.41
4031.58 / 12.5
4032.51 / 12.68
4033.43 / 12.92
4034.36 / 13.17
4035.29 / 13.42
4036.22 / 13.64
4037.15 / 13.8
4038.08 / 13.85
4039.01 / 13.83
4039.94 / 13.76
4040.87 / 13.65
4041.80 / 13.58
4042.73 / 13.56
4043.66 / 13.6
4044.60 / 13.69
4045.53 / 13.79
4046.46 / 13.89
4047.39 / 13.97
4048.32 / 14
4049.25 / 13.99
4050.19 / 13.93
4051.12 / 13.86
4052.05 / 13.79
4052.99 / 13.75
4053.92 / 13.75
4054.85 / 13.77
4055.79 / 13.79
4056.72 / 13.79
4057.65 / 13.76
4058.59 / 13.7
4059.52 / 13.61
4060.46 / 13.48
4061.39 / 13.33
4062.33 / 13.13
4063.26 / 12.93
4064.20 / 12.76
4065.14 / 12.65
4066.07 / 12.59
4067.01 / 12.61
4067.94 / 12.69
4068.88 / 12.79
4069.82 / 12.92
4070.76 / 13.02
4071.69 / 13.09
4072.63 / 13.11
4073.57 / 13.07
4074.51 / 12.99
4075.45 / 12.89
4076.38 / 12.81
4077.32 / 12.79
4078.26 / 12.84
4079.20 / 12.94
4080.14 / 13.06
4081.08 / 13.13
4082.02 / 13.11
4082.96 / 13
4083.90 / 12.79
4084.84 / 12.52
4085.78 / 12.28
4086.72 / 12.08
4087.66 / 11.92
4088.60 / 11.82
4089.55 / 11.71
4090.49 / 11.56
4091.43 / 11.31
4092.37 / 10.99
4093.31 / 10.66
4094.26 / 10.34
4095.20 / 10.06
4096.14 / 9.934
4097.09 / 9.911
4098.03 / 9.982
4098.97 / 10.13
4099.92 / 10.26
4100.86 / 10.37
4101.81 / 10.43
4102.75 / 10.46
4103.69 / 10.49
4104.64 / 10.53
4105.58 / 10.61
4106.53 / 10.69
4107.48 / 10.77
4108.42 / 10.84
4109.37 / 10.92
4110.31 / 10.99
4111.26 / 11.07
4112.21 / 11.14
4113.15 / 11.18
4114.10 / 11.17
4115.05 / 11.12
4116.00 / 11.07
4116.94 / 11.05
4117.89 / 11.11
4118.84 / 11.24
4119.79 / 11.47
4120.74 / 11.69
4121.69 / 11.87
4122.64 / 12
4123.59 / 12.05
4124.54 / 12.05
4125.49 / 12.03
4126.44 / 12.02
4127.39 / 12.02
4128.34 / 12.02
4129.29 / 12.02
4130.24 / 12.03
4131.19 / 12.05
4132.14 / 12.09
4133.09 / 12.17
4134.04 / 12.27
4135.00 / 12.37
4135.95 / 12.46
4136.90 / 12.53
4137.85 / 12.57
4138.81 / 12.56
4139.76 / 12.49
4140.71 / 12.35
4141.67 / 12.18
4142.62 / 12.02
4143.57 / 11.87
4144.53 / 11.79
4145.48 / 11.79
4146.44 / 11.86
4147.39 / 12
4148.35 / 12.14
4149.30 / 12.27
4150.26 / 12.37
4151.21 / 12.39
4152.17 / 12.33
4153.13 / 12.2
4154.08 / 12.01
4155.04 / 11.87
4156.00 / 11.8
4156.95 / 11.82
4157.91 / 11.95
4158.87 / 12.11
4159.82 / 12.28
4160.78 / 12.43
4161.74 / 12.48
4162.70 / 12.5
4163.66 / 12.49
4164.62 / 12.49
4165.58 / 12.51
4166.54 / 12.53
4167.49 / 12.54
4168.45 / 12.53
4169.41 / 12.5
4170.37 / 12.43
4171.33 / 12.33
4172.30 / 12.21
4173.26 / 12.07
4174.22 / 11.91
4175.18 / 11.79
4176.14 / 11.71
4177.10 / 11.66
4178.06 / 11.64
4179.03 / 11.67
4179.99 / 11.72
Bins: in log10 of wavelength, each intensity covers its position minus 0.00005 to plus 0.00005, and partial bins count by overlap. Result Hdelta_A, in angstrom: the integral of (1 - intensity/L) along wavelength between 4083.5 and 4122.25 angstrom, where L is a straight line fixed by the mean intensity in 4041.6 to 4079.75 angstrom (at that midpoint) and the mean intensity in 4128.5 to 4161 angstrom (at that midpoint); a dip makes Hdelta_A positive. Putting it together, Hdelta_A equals 5.2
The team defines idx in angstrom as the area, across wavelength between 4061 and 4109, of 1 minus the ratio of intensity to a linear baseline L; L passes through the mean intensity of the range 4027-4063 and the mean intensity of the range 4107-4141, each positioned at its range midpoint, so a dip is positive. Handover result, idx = 2.85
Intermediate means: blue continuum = 13.5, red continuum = 11.7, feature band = 11.9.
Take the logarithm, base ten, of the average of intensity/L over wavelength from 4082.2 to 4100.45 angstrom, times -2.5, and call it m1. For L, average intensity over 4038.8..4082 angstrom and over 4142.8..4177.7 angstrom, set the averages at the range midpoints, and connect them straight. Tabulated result 0.16 mag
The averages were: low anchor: 13.4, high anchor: 12.2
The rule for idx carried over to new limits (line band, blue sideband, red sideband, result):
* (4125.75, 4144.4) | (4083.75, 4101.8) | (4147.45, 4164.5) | -0.6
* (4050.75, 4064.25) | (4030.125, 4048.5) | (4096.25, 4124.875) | -0.8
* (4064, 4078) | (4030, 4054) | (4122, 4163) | 0.3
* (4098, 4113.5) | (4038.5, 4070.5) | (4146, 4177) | 2.7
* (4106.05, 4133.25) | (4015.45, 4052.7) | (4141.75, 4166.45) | 2.2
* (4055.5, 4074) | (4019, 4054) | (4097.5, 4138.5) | -0.6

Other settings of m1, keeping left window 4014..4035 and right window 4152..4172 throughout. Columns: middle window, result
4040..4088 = -0.01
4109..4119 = 0.14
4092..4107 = 0.23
